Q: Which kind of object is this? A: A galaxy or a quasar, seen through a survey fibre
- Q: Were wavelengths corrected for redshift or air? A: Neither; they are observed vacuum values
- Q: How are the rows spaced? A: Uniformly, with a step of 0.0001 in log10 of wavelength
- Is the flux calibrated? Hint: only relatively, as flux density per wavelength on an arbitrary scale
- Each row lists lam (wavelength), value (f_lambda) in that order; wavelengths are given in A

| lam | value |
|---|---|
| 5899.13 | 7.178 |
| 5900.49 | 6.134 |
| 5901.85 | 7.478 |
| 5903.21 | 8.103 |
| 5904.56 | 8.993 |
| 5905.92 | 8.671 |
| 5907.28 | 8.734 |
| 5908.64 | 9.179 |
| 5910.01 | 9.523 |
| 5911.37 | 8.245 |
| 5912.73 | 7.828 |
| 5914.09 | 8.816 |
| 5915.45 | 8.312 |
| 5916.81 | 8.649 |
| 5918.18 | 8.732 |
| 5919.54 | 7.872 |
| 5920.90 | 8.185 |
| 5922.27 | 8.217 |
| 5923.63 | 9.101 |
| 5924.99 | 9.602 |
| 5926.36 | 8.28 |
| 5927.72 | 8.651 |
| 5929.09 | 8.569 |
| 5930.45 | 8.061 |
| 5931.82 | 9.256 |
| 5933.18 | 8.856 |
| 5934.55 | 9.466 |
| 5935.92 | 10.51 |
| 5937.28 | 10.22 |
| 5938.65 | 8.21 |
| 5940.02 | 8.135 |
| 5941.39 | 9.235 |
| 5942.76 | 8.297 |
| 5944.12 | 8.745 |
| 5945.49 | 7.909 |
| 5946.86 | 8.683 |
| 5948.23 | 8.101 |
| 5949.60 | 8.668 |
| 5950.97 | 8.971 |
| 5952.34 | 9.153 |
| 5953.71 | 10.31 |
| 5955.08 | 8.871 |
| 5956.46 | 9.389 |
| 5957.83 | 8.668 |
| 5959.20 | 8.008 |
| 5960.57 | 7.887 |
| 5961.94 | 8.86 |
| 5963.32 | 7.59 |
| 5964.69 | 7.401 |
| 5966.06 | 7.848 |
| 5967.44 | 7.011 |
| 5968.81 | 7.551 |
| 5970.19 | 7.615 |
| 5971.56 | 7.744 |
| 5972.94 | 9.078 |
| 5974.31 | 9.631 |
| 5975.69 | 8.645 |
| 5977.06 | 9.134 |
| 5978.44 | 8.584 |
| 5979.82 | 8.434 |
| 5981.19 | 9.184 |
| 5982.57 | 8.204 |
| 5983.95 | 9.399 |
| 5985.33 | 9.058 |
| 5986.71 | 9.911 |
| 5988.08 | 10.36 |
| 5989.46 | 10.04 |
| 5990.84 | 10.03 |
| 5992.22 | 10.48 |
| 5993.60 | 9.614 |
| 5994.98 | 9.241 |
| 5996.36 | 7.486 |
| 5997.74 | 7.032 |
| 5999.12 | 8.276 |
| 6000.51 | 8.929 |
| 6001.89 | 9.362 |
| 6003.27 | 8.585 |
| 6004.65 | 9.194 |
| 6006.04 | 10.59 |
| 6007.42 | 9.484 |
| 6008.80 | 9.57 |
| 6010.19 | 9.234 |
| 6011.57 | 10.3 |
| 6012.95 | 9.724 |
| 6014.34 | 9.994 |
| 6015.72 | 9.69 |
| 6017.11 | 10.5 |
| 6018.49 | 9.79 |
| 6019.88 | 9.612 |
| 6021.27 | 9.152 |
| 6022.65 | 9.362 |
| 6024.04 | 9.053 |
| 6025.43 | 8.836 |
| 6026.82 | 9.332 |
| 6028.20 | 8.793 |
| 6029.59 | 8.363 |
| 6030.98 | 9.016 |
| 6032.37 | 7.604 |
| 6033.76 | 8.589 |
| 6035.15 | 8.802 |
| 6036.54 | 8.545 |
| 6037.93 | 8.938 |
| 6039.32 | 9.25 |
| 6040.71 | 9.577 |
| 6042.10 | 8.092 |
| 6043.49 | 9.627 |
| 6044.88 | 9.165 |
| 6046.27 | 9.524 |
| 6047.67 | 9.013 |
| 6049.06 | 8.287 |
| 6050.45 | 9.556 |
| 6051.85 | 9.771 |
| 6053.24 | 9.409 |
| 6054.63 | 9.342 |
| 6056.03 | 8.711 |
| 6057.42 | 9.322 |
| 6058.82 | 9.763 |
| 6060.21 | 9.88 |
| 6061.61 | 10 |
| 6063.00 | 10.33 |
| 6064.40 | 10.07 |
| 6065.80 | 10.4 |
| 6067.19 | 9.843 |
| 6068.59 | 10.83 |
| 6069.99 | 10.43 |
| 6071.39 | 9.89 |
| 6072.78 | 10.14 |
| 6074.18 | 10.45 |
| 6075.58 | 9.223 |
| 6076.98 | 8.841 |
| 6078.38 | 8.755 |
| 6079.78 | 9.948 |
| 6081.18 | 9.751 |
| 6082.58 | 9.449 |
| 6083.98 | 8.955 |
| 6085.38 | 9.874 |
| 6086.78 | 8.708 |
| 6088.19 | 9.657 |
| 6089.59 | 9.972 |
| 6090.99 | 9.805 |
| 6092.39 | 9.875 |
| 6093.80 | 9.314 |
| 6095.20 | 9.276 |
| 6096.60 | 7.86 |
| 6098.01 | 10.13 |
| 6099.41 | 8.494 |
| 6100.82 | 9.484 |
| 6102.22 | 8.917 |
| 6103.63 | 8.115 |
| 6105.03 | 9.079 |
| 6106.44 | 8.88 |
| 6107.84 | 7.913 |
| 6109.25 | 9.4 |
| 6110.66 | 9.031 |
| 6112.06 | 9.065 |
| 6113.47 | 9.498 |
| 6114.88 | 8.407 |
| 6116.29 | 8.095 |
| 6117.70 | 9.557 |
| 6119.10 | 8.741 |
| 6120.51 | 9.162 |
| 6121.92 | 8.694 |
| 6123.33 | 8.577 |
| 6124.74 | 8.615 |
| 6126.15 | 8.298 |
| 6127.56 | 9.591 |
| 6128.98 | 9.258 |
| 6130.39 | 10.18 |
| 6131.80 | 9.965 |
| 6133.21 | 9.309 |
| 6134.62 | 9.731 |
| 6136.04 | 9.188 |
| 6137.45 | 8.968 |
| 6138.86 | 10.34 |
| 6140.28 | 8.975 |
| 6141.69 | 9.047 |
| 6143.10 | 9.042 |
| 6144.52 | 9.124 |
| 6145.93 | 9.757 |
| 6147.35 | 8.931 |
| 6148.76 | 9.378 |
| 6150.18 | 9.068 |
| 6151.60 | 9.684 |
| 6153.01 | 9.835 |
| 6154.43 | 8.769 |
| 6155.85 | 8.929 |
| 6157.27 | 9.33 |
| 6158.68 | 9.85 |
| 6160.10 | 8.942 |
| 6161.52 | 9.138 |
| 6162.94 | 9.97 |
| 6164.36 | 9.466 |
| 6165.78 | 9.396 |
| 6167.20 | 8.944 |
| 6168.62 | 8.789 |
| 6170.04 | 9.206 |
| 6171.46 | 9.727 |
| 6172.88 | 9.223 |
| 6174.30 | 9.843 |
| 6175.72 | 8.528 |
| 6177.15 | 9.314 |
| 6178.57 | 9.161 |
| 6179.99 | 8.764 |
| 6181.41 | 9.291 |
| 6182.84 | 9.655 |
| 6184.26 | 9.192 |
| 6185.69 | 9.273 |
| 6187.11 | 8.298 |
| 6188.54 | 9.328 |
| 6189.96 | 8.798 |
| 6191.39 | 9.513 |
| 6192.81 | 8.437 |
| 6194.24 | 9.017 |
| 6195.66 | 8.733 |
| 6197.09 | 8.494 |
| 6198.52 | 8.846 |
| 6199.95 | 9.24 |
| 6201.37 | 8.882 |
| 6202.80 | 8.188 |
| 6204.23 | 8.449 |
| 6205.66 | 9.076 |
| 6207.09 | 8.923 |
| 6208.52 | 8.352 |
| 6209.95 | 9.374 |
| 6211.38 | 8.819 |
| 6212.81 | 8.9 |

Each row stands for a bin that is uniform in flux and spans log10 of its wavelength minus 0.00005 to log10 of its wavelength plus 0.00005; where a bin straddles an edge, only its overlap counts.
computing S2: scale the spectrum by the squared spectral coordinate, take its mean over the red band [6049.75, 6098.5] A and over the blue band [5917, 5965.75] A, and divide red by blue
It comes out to 1.2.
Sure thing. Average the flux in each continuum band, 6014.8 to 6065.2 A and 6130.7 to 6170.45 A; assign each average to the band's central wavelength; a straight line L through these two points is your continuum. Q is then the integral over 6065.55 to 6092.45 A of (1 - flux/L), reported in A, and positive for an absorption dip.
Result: -1.3 A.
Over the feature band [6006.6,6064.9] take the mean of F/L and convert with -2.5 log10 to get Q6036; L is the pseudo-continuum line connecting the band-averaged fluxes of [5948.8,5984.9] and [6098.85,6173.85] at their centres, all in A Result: -0.06 mag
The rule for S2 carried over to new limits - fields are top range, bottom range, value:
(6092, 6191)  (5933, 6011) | 1.09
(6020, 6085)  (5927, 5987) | 1.11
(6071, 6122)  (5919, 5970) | 1.13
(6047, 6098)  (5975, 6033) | 1.06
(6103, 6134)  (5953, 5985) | 1.11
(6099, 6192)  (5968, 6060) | 1.05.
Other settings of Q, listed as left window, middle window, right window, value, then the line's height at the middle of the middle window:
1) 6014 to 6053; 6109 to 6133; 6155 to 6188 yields 0.3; 9.19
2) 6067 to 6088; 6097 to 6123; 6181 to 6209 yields 1.5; 9.45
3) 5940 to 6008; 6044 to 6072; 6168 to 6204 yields -2.5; 8.87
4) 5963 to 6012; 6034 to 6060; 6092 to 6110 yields -0.7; 8.93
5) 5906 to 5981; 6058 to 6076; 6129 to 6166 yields -2.0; 9.09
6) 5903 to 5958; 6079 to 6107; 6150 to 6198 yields -0.7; 9.04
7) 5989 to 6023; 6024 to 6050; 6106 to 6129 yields 1.1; 9.25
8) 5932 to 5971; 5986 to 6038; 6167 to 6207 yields -3.3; 8.69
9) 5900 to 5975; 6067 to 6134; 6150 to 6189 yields -1.7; 9.04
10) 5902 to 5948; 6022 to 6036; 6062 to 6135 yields 0.5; 9.09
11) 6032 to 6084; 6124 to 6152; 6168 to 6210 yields -0.5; 9.17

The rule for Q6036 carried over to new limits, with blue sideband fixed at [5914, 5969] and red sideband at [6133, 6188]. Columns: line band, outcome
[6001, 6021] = -0.10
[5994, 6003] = 0.04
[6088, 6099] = -0.05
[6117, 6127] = 0.04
